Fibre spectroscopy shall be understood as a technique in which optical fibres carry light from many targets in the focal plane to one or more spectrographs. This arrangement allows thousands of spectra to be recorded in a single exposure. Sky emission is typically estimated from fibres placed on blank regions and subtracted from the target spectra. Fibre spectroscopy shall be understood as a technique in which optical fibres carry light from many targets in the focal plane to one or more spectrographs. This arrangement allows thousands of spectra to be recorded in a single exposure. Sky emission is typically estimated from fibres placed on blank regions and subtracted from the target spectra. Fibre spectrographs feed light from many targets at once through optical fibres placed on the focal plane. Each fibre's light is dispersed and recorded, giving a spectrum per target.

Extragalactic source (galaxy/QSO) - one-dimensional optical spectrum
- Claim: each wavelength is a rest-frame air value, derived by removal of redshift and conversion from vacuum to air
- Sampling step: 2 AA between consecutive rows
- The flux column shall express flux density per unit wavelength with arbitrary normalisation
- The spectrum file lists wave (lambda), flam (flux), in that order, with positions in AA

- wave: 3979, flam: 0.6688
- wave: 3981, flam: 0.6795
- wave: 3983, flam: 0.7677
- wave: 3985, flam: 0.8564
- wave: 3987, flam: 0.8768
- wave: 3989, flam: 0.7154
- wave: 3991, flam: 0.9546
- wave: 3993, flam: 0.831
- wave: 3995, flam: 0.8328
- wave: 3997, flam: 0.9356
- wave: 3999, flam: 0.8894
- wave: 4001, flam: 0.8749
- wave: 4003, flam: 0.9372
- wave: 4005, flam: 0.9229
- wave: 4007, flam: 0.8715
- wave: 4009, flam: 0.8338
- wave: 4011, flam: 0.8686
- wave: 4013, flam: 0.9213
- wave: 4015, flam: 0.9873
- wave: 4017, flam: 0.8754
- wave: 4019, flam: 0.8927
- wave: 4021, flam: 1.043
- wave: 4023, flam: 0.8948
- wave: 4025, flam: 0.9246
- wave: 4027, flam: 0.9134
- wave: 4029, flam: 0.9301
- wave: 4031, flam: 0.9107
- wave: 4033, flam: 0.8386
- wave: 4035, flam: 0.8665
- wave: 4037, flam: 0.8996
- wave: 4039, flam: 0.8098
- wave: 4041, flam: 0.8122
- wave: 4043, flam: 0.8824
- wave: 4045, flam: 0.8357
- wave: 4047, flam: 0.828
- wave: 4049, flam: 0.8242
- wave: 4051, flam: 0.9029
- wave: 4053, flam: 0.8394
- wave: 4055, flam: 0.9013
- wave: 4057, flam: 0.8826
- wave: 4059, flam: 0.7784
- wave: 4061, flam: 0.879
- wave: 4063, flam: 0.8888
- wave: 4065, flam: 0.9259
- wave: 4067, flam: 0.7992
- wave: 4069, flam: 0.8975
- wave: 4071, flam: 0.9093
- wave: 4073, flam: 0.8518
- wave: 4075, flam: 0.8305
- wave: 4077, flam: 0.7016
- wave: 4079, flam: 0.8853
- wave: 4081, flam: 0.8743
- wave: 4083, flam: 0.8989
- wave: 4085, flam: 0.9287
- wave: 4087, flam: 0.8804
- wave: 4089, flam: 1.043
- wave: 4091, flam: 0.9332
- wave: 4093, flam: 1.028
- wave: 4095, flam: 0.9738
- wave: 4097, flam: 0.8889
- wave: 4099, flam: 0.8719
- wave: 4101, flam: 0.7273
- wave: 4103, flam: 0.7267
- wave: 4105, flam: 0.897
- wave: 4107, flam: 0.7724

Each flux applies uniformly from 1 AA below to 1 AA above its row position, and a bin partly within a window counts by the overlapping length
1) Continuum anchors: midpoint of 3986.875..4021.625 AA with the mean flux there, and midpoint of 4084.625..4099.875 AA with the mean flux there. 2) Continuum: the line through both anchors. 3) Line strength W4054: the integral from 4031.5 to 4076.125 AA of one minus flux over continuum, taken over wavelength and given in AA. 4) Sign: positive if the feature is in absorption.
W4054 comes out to 3.0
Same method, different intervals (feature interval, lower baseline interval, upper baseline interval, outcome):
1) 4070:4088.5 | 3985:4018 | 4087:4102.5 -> 0.9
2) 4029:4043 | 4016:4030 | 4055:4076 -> 0.7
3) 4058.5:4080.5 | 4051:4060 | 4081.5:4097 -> 1.0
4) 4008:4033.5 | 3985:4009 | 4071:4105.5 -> -1.1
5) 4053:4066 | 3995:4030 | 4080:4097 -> 0.8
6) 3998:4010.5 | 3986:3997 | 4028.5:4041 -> -0.5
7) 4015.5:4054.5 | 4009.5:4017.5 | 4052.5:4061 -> 0.0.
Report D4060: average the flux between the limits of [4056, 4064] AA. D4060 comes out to 0.857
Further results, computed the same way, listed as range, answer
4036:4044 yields 0.851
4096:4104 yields 0.804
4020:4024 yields 0.969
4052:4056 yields 0.87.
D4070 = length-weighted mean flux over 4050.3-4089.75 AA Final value 0.874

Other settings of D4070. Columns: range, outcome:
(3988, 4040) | 0.891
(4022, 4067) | 0.87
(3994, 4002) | 0.883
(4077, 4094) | 0.92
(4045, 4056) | 0.857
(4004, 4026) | 0.912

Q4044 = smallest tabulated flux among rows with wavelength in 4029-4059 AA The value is 0.7784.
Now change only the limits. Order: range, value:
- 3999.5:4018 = 0.8338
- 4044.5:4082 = 0.7016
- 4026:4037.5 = 0.8386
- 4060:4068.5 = 0.7992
